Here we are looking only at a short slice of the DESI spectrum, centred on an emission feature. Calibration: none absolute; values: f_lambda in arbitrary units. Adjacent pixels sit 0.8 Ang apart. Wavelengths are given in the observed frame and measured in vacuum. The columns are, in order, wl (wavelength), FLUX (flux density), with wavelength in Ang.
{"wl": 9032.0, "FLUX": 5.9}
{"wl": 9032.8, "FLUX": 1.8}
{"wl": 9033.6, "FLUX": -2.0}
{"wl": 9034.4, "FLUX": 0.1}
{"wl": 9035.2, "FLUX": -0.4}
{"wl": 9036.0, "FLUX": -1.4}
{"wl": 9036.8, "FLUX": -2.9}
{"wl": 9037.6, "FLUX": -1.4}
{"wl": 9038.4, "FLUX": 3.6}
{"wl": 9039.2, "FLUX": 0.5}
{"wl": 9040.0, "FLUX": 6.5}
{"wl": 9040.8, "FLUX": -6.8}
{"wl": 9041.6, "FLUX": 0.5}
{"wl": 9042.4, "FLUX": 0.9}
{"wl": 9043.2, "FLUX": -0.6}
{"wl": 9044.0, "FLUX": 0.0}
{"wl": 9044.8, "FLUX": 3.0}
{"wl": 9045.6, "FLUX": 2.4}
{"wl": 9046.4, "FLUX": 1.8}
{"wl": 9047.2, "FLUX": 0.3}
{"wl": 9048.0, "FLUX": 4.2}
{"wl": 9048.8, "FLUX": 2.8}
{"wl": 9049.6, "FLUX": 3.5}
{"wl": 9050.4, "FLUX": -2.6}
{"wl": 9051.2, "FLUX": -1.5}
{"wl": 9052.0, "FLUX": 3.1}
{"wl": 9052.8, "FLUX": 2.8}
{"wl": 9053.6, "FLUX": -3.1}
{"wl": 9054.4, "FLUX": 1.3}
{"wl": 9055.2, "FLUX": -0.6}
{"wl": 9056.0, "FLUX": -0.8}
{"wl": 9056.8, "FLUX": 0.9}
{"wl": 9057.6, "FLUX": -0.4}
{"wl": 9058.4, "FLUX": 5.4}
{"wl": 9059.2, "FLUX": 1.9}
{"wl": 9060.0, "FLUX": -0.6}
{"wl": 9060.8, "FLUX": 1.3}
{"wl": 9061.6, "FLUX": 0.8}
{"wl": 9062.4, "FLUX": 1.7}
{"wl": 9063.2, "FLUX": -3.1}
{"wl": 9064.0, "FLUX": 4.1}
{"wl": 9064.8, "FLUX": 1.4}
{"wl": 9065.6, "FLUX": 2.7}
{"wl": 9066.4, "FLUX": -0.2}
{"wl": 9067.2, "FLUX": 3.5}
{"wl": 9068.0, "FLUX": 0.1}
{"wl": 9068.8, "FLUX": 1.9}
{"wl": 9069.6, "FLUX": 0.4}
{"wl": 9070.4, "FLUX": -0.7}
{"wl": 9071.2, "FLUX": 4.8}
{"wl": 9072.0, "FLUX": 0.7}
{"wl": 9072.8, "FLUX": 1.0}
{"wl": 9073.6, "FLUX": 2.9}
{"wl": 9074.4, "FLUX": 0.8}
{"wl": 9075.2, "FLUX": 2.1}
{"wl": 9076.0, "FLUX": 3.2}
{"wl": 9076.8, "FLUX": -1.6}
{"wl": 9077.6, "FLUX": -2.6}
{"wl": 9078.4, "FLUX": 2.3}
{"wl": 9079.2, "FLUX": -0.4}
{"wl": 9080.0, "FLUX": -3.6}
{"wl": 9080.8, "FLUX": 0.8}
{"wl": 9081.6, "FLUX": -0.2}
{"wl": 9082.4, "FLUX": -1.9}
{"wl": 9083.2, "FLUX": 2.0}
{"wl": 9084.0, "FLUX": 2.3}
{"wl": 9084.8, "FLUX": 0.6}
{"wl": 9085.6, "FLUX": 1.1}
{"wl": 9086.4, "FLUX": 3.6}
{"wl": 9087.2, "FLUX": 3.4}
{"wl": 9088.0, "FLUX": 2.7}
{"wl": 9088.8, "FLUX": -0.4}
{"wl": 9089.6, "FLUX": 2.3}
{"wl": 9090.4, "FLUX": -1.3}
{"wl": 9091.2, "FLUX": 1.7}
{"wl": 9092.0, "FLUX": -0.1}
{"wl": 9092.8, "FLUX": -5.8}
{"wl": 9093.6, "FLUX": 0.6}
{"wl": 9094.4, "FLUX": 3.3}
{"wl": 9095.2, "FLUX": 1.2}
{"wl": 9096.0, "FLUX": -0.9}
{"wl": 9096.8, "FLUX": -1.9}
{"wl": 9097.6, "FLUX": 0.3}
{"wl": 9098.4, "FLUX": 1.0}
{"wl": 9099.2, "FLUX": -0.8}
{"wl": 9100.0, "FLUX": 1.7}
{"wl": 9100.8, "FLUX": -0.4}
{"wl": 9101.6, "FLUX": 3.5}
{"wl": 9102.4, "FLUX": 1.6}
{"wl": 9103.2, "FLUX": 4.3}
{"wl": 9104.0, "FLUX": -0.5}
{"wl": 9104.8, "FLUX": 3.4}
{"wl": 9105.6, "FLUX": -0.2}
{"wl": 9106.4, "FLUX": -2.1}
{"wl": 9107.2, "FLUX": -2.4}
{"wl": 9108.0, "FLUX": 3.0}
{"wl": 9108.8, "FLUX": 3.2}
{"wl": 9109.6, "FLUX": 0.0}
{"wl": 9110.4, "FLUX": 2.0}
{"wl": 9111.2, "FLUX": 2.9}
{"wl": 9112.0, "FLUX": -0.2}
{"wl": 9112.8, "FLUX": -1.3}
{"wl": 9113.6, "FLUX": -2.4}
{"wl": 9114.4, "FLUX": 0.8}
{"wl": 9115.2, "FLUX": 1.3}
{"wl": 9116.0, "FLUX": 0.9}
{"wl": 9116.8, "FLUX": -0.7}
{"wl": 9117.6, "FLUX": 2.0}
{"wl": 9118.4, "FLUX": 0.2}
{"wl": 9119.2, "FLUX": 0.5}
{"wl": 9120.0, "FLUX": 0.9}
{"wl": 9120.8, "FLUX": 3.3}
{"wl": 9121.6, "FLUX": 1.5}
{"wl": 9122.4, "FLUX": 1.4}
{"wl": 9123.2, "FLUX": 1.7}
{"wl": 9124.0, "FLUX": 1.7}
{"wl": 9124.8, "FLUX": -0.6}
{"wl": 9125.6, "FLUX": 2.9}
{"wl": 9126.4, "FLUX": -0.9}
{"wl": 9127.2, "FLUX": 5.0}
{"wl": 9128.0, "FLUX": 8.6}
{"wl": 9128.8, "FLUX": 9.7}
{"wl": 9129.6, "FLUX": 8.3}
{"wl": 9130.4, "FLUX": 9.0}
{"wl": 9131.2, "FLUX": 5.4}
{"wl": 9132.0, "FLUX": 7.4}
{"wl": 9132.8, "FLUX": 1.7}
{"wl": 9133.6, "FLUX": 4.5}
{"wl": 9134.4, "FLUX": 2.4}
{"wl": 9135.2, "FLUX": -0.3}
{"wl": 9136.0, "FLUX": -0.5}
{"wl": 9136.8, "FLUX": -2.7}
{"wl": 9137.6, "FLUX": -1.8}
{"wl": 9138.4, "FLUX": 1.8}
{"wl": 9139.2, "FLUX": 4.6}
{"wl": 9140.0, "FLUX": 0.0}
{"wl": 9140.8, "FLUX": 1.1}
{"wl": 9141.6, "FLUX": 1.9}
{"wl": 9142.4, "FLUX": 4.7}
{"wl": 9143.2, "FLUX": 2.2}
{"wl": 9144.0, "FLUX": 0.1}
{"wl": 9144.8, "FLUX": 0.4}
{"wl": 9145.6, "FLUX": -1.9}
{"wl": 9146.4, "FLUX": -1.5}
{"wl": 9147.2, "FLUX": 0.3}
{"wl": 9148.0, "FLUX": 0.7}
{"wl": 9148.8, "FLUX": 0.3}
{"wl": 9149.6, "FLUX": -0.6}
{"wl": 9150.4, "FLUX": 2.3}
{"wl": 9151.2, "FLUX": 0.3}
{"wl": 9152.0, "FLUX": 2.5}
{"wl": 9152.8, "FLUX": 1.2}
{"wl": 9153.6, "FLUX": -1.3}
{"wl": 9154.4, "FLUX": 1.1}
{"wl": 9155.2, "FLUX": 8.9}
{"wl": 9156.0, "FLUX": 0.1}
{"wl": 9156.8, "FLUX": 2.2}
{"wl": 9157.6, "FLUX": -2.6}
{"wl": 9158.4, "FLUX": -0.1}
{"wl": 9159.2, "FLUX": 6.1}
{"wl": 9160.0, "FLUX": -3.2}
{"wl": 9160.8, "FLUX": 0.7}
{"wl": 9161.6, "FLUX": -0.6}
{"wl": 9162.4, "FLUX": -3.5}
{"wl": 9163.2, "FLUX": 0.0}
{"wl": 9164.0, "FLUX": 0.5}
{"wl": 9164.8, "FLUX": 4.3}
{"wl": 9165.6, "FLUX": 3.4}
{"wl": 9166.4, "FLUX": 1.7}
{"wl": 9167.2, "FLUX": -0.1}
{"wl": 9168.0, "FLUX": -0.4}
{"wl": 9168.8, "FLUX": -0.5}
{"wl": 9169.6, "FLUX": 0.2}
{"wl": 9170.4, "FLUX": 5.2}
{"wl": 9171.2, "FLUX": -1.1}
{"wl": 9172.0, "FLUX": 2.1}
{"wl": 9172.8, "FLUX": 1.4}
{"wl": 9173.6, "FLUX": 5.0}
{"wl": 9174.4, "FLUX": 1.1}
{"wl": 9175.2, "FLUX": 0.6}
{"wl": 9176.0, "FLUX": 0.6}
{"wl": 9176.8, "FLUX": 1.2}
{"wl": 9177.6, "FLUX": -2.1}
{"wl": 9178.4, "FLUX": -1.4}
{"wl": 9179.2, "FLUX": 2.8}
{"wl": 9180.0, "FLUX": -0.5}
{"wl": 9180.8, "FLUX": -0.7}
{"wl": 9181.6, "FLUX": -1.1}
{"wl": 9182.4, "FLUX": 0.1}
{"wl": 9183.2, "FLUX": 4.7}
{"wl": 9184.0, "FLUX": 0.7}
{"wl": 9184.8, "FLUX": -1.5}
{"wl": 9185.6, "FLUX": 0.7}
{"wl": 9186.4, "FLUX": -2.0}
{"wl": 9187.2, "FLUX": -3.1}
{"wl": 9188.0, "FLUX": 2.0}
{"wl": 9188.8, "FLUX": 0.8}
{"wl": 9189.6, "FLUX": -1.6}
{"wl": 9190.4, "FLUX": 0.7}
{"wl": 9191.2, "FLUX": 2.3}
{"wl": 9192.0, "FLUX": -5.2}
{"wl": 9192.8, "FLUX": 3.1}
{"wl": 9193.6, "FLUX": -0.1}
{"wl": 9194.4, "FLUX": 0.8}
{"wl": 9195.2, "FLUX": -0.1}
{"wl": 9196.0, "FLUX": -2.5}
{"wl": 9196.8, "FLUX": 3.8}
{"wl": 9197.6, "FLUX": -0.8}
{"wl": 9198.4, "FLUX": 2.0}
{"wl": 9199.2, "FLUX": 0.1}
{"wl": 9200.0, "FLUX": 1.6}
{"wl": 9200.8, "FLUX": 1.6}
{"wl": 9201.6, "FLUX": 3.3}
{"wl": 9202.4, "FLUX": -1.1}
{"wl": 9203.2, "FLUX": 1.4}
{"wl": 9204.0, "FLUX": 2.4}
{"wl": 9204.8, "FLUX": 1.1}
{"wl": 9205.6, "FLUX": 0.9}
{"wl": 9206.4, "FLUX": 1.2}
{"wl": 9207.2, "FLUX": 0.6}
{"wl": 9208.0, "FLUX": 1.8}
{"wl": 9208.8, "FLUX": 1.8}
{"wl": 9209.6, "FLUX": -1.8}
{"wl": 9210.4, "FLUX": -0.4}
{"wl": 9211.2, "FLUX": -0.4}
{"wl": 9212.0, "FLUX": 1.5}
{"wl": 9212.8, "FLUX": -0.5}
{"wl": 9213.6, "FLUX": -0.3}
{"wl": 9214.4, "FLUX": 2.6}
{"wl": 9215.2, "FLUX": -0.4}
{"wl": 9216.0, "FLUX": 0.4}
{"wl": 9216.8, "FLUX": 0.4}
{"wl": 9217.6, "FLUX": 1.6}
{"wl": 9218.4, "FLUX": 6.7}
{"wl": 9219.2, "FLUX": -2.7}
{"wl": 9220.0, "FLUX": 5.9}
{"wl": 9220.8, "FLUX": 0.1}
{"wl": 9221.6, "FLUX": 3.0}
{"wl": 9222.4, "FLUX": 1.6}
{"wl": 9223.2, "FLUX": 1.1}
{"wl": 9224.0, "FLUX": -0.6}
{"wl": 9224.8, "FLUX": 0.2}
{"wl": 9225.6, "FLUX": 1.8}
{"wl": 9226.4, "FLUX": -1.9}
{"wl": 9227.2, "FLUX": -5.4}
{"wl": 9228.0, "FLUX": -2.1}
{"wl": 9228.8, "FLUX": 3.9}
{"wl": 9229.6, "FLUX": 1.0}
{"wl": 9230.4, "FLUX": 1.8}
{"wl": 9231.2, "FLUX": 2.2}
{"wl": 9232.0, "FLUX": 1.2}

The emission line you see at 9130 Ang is H-alpha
